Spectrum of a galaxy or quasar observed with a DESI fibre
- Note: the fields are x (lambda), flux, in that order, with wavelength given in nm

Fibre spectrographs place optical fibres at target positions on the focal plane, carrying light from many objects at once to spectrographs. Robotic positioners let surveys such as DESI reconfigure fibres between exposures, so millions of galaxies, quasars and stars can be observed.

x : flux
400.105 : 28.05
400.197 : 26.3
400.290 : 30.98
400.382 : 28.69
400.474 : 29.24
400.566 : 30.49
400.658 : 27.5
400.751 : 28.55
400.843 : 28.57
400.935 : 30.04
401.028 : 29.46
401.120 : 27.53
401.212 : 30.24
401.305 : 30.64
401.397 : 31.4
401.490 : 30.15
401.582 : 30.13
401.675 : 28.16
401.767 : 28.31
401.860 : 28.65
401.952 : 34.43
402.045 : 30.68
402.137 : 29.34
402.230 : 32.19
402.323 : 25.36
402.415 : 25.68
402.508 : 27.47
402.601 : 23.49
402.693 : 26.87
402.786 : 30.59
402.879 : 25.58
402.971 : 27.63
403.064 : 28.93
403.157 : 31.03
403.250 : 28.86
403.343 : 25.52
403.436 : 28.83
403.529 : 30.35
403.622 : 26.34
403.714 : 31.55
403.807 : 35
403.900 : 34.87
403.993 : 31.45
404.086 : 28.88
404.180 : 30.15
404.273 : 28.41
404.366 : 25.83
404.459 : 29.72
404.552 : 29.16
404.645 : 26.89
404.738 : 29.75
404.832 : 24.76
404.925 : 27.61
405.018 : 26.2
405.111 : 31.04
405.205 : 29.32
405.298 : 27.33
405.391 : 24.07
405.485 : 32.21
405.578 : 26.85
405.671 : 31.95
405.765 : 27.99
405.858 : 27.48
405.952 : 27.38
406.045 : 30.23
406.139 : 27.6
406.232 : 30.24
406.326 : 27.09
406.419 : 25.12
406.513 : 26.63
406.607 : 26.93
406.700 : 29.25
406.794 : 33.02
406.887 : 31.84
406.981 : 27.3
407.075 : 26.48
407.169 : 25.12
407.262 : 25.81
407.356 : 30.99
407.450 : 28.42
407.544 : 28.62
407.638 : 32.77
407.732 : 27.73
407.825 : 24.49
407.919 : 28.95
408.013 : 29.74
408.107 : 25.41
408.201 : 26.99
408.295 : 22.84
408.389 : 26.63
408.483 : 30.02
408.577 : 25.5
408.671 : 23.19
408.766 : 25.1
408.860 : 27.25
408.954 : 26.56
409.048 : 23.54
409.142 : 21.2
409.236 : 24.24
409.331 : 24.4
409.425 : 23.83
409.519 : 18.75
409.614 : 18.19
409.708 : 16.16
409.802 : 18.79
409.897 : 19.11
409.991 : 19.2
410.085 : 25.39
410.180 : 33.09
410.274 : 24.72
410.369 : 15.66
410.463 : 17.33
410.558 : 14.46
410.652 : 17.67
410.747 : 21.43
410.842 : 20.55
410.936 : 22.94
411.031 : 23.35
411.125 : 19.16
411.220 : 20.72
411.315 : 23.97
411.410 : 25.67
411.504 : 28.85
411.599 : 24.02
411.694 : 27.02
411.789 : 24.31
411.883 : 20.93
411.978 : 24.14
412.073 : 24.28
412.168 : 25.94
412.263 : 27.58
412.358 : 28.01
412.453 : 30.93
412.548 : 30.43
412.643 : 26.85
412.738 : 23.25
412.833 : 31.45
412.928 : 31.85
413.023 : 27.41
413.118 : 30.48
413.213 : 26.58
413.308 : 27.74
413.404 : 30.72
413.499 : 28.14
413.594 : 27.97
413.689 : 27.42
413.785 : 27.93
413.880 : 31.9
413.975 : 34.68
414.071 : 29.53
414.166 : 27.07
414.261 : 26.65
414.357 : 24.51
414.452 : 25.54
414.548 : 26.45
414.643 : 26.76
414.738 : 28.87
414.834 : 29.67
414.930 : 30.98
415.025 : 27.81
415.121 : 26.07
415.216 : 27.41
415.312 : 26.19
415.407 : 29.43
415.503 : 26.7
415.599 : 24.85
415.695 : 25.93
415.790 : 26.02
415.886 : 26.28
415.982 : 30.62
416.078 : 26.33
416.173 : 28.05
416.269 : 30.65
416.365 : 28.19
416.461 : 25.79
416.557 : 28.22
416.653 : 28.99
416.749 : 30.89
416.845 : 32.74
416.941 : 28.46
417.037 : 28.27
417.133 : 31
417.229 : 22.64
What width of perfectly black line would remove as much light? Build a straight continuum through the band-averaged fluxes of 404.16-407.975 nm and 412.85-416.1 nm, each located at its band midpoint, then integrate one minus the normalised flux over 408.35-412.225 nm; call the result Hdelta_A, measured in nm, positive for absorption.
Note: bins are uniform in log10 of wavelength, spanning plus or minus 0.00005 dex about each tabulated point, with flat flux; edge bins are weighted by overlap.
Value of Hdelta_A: 0.73 nm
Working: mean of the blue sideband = 28.3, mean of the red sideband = 28.1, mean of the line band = 22.9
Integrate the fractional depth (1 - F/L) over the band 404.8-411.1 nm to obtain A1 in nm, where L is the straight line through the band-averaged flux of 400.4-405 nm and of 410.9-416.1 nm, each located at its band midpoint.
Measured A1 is 0.575 nm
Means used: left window 29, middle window 25.5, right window 27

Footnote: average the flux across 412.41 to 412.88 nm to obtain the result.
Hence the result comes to 28.6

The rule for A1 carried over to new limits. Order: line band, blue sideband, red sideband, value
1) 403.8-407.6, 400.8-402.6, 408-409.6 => -0.27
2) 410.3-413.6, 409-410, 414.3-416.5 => -0.18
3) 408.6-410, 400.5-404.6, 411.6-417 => 0.31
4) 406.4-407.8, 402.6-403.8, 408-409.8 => -0.17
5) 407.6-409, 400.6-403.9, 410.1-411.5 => -0.17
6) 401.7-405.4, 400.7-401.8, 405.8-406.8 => 0.01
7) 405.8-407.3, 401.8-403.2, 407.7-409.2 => -0.07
